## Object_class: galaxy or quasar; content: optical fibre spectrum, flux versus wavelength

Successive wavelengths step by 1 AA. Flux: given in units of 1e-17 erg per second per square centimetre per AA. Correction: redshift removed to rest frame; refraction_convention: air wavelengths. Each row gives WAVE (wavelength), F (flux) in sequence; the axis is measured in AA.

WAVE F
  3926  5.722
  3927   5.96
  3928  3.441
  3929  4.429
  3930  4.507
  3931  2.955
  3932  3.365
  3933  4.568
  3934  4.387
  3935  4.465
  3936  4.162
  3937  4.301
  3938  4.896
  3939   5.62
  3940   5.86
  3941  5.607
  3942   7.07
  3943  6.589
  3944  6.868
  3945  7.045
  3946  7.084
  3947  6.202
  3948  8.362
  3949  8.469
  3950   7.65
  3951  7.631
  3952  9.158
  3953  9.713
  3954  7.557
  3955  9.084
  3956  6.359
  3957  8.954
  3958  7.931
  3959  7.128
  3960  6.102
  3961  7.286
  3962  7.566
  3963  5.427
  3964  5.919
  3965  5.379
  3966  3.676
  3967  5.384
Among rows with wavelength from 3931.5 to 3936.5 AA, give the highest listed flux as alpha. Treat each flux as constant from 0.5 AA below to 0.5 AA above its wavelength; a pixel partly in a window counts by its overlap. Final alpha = 4.568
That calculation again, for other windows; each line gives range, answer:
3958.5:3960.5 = 7.128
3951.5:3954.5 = 9.713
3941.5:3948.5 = 8.362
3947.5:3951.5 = 8.469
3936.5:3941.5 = 5.86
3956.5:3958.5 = 8.954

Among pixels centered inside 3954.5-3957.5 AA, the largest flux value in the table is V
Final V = 9.084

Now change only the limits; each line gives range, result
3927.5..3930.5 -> 4.507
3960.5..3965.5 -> 7.566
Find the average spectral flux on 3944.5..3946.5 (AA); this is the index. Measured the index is 7.06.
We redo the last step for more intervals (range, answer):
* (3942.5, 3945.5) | 6.83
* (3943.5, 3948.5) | 7.11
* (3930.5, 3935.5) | 3.95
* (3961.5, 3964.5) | 6.3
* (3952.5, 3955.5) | 8.78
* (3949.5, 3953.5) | 8.54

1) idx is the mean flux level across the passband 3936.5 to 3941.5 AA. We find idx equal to 5.26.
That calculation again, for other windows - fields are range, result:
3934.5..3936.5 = 4.31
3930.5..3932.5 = 3.16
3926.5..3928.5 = 4.7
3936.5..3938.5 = 4.6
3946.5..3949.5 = 7.68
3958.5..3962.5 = 7.02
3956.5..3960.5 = 7.53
